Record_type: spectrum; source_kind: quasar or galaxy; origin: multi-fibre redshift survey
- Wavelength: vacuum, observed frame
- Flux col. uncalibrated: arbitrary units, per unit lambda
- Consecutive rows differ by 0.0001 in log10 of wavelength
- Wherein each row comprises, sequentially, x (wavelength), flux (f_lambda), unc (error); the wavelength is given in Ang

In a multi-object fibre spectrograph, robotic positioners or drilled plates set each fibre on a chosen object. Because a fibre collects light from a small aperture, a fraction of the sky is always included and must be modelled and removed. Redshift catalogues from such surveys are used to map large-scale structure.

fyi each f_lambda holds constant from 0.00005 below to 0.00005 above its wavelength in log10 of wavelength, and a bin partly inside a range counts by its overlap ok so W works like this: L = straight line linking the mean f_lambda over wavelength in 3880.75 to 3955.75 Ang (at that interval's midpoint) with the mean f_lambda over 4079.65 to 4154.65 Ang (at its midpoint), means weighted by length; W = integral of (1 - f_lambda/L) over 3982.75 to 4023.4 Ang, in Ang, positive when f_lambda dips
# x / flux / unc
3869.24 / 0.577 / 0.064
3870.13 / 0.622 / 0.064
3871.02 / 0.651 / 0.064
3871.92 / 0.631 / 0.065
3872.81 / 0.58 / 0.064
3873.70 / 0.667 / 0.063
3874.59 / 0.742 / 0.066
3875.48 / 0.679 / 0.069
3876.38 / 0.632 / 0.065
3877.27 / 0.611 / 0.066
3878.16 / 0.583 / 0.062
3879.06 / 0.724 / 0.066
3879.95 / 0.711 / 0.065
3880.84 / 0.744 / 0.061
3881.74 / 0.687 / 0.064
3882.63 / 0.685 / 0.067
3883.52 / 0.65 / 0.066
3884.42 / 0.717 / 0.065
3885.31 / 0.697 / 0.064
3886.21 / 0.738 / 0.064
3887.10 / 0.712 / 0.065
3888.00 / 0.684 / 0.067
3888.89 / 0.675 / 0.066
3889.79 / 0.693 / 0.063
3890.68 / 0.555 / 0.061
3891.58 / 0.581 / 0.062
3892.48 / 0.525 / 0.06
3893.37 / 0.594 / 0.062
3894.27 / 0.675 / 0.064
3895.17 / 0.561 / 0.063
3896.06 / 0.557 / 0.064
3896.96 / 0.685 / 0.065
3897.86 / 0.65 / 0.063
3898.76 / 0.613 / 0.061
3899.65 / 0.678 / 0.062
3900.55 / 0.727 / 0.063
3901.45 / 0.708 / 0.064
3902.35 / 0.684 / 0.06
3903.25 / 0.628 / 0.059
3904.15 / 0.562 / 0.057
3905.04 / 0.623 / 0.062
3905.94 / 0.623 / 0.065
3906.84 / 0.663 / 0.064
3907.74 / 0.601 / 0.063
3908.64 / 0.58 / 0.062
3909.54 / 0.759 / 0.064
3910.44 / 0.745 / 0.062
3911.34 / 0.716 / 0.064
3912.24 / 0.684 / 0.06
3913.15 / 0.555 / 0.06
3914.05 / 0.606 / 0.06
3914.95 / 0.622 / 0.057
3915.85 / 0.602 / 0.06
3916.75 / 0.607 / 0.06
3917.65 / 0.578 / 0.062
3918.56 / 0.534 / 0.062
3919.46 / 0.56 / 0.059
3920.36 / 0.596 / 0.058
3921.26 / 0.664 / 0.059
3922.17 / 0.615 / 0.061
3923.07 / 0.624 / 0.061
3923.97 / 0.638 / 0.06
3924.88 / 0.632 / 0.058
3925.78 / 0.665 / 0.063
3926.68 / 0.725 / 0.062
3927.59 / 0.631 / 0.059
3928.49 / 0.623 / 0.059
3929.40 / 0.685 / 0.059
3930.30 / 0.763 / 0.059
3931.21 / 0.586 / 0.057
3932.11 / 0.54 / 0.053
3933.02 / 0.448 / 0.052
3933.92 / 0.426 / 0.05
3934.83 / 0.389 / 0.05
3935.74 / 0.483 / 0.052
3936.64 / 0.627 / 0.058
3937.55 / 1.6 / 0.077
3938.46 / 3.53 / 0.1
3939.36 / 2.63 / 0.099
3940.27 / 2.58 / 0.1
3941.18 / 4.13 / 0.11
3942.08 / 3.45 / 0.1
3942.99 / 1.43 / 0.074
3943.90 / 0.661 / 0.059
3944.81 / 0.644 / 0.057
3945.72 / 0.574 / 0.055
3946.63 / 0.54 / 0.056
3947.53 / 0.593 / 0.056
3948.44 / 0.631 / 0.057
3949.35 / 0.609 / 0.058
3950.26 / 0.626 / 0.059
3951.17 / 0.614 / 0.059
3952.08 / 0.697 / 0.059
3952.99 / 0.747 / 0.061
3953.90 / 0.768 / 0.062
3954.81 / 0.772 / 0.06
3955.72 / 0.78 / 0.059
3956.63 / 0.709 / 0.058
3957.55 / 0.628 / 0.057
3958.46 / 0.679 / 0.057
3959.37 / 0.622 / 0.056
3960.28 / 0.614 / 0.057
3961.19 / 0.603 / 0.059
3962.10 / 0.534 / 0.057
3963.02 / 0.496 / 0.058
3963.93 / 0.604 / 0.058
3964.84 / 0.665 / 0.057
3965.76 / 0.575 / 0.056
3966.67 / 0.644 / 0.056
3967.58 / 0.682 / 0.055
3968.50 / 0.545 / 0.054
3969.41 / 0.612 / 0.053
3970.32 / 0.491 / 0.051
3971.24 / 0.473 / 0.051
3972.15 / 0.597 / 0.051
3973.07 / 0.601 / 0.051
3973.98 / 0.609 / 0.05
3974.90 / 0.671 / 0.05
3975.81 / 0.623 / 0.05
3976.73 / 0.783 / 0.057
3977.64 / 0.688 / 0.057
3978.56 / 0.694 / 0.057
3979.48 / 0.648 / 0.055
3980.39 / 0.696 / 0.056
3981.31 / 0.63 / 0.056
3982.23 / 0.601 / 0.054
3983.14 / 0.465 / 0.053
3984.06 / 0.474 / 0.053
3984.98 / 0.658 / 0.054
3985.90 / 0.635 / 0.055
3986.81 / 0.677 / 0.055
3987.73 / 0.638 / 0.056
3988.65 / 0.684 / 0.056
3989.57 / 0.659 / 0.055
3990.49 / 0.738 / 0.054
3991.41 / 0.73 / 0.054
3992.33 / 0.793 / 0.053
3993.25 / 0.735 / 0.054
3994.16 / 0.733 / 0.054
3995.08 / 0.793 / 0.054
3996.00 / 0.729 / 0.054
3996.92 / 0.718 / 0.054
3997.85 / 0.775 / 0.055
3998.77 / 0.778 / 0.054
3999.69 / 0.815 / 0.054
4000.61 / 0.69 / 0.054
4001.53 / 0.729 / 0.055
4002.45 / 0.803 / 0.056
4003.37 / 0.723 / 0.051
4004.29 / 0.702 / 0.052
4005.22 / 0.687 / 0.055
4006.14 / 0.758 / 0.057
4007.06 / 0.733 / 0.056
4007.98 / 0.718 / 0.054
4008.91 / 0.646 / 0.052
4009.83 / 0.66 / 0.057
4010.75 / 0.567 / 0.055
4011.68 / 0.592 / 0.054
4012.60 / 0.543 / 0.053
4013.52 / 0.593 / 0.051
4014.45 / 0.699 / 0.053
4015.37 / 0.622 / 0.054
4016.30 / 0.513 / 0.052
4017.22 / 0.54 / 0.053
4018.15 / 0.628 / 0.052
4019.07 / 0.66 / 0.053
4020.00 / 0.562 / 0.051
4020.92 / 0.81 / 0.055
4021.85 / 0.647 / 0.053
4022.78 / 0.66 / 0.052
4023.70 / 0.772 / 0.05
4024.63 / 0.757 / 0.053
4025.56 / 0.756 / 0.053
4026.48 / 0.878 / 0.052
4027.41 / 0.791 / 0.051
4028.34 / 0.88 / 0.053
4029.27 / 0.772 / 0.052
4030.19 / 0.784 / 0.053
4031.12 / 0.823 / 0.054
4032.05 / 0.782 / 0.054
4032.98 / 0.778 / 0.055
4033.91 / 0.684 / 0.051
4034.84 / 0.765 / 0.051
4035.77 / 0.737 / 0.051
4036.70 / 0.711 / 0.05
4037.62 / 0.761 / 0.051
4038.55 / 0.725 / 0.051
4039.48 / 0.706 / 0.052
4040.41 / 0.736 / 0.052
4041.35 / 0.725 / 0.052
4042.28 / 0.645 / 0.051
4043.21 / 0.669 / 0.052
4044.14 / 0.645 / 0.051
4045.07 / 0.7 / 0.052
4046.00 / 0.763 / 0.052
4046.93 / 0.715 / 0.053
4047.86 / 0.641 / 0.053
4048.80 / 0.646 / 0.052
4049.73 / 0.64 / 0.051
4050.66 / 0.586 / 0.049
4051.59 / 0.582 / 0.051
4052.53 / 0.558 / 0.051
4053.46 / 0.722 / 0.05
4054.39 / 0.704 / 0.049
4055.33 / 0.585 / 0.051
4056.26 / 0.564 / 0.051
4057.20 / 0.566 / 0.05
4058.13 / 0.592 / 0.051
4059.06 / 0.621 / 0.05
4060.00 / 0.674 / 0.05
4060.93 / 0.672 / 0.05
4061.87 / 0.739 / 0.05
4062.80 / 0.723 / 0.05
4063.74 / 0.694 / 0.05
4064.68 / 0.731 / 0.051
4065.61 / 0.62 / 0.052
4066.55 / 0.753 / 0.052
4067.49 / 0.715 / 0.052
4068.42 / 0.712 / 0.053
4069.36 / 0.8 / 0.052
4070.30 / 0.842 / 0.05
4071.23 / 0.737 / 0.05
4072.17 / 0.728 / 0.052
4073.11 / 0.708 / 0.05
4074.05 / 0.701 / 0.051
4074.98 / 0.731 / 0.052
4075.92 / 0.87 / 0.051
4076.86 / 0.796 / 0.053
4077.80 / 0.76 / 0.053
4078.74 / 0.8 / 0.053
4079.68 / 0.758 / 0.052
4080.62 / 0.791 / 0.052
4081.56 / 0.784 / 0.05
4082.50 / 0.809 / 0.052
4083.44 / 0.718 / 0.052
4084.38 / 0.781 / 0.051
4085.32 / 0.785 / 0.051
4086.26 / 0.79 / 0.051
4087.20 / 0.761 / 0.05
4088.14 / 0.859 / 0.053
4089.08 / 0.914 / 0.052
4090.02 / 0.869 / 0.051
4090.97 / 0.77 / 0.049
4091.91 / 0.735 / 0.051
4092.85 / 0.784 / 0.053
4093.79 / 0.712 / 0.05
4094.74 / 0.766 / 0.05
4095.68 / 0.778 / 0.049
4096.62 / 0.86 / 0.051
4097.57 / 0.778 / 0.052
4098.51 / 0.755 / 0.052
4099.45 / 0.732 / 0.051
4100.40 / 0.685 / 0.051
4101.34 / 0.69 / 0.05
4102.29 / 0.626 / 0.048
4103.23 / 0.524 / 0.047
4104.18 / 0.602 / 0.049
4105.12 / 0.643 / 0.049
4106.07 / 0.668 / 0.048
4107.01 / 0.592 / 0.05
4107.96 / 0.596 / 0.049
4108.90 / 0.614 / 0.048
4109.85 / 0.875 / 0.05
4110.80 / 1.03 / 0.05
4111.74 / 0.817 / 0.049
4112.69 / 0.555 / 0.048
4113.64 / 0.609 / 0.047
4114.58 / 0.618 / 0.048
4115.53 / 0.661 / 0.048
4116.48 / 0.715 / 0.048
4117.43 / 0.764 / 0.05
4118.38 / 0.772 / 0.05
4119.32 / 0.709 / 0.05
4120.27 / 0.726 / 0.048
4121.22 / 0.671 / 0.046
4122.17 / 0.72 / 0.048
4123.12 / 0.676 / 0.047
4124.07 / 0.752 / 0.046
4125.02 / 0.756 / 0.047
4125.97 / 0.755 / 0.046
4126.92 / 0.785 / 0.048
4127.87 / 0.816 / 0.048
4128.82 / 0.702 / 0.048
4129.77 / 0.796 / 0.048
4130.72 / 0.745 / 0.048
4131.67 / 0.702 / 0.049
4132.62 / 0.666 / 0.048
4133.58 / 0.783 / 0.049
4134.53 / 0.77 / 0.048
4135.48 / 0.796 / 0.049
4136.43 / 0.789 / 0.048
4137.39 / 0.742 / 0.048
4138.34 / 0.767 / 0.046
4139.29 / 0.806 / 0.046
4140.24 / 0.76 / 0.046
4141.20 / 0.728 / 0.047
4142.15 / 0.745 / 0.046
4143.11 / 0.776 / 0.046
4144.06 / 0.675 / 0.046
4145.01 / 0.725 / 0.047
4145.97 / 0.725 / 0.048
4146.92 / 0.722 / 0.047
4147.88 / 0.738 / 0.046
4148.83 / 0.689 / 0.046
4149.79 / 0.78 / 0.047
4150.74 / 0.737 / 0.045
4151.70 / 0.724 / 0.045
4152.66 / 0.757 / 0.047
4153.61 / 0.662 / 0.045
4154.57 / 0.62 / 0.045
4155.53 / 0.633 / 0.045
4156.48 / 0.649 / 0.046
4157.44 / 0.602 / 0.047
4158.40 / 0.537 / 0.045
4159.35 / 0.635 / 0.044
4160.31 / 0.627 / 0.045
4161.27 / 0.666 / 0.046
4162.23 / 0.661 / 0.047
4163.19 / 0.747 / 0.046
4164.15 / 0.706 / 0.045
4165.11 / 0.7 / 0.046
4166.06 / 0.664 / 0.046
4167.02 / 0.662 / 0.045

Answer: 5.49 Ang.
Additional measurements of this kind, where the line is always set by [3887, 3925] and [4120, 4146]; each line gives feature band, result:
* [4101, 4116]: 1.3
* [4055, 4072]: 0.6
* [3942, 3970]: -2.6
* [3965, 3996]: 1.0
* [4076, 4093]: -1.7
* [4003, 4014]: 0.4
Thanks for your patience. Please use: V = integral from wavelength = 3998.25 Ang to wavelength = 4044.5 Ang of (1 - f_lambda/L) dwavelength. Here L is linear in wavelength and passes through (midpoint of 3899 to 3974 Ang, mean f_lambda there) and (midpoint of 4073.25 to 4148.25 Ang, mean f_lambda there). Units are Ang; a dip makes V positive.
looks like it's 3.9 Ang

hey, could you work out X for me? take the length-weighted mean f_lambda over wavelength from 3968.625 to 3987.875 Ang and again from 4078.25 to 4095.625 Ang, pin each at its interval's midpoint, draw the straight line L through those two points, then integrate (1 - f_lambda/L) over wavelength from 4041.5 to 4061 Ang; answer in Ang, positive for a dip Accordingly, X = 2.3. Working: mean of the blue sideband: 0.616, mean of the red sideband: 0.788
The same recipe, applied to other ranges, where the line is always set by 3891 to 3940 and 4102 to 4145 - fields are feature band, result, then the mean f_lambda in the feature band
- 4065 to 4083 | -0.9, 0.758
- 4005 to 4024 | 2.1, 0.647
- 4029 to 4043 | -0.3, 0.741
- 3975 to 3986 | 1.4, 0.634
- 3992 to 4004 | -0.4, 0.754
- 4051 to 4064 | 1.5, 0.641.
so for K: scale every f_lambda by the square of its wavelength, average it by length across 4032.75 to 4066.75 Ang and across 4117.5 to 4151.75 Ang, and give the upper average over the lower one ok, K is 1.15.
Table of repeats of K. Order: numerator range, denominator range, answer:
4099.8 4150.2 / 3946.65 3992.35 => 1.22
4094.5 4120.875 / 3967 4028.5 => 1.10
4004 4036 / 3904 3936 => 1.20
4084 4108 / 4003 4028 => 1.13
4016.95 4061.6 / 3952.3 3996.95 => 1.10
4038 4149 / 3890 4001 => 1.03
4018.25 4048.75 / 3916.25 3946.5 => 0.73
